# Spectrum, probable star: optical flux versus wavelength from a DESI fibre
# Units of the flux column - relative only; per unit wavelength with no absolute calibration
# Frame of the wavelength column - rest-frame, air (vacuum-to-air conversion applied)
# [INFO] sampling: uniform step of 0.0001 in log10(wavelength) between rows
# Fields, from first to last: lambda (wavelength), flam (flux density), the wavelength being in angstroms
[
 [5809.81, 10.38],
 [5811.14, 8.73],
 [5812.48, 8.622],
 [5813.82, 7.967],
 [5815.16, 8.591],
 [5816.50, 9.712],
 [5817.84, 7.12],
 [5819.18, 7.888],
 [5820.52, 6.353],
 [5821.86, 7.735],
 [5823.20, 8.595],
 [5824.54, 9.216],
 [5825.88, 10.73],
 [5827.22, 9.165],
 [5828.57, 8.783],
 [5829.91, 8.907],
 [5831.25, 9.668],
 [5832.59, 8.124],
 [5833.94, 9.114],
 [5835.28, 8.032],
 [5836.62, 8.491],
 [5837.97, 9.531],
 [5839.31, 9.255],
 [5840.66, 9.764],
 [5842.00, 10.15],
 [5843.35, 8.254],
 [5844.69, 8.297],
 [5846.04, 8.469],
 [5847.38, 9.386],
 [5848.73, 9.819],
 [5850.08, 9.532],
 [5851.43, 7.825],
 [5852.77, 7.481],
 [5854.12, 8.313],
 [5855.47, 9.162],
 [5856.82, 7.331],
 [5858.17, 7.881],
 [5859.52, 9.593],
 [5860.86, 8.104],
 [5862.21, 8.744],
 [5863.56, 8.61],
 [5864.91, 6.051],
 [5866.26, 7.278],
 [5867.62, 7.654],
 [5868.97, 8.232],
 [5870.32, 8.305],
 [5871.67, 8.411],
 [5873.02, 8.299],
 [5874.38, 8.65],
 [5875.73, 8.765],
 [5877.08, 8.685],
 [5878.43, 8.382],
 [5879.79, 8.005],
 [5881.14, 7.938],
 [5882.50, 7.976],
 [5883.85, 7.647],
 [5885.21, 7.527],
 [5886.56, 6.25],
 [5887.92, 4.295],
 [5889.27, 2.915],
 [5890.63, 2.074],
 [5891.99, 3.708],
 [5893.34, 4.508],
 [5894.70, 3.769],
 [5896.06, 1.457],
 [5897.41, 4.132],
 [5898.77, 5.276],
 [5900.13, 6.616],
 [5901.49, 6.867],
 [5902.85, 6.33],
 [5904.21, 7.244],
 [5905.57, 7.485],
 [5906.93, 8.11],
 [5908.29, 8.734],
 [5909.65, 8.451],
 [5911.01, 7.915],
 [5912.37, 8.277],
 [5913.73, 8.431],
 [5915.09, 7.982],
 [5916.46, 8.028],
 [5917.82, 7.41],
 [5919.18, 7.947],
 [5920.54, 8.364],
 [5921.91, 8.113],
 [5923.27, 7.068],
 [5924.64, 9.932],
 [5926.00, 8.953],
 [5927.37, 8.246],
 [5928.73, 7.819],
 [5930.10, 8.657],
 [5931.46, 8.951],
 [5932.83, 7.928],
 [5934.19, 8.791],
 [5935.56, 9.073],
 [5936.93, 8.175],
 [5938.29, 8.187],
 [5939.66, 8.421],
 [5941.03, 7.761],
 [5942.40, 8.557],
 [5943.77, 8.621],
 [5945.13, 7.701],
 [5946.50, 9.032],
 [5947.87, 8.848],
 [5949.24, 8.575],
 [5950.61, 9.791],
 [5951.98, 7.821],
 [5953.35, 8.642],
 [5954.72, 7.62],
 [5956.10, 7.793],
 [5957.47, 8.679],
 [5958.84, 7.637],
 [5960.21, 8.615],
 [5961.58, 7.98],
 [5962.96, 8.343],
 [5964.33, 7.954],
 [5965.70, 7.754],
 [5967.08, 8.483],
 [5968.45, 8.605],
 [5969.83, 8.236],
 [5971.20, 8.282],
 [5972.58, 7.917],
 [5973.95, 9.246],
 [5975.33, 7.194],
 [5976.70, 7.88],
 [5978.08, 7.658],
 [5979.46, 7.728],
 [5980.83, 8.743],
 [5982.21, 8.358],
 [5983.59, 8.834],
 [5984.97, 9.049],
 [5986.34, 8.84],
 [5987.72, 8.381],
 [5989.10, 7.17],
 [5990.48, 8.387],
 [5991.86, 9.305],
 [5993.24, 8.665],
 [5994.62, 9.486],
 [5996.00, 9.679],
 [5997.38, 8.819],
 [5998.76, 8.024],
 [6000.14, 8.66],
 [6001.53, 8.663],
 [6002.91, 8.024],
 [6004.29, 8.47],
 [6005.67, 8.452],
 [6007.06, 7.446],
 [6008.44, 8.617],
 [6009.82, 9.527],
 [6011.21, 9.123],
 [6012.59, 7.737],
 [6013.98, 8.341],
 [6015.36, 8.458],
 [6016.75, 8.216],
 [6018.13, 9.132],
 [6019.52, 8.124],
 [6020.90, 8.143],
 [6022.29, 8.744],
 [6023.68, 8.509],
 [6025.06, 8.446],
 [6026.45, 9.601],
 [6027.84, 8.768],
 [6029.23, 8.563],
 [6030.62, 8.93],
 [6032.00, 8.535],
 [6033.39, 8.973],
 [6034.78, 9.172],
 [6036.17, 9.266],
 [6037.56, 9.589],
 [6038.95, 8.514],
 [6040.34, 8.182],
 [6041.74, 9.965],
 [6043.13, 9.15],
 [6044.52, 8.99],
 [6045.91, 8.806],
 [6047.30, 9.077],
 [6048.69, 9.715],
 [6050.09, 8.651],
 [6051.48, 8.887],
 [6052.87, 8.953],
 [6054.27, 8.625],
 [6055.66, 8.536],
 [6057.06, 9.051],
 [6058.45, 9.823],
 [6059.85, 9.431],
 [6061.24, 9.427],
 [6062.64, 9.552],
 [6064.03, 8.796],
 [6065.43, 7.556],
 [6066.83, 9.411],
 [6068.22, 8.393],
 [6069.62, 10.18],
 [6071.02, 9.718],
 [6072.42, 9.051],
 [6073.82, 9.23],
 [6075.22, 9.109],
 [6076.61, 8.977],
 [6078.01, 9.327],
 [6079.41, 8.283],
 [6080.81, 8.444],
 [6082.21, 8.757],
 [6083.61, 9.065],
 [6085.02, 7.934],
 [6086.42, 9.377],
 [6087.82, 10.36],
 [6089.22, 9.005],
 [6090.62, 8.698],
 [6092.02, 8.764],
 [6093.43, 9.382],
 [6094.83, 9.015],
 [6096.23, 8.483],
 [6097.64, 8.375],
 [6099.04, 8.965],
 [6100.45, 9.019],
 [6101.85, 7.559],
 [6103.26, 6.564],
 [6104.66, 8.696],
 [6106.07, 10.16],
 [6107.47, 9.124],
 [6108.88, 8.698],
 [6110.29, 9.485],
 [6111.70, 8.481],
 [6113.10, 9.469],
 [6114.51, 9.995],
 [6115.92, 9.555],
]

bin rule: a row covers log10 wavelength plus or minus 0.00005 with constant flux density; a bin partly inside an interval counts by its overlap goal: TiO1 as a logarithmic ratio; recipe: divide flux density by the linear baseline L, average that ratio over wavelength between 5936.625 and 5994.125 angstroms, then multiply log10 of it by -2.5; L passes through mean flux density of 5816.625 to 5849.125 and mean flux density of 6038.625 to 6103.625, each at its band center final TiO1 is 0.07 mag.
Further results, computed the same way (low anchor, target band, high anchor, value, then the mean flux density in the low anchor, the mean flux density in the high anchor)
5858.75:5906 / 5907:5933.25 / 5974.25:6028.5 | -0.137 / 6.73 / 8.5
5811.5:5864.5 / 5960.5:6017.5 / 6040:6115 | 0.057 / 8.66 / 8.98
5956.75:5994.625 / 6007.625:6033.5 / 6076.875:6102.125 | -0.015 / 8.32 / 8.85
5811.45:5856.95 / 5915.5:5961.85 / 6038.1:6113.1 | 0.058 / 8.7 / 8.95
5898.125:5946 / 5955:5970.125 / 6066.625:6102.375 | 0.011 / 8.02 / 8.96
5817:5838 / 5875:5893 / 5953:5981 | 0.287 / 8.57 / 8.13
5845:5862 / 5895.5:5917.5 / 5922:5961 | 0.208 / 8.57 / 8.42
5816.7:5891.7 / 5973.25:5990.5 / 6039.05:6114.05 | 0.043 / 8.11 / 8.96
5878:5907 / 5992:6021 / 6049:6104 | -0.118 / 5.77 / 8.9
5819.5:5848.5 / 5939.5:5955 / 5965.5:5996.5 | 0.007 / 8.86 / 8.43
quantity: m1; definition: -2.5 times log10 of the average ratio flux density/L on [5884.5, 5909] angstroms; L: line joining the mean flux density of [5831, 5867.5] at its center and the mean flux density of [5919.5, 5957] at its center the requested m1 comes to 0.49 mag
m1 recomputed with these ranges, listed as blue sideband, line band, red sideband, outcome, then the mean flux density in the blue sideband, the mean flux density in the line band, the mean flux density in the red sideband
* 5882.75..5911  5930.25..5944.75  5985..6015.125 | -0.22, 5.76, 8.44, 8.57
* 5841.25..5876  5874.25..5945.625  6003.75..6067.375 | 0.17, 8.41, 7.3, 8.83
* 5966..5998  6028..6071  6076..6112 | -0.04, 8.47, 9.03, 8.81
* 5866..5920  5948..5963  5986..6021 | -0.07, 6.9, 8.33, 8.54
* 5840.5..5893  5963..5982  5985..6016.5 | 0.03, 7.75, 8.14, 8.56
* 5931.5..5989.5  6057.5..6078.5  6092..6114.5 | -0.06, 8.32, 9.2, 8.8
